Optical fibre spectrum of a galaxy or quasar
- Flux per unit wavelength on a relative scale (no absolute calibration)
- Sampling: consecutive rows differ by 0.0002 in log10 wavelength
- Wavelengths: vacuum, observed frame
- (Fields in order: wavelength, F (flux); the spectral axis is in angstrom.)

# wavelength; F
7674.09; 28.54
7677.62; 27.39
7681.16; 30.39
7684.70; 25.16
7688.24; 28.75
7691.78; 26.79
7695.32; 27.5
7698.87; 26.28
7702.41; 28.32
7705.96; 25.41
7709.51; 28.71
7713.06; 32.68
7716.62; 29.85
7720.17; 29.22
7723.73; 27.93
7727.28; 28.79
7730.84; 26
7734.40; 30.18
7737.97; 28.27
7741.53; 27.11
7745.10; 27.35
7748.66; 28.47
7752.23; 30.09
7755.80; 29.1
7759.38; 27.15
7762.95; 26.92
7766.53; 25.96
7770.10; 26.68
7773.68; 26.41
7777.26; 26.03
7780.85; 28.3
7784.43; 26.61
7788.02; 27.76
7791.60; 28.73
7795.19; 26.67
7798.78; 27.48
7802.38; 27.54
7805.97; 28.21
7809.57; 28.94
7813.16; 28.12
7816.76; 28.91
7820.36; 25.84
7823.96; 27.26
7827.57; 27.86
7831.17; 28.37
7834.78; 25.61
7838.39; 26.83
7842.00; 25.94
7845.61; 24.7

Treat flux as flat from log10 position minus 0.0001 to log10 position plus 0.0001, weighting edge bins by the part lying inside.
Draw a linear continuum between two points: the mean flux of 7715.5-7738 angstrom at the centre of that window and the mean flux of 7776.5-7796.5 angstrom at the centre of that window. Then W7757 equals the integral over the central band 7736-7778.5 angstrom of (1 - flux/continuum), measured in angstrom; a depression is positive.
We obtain 0.78 angstrom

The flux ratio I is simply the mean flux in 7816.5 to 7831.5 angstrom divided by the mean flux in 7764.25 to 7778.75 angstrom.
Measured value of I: 1.04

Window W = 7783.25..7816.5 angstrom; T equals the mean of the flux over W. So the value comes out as 27.9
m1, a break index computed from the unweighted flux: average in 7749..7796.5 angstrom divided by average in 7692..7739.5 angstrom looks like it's 0.97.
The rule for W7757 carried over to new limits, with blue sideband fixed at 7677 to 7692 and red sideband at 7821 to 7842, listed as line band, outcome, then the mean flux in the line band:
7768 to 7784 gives 0.3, 26.8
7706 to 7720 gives -1.0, 29.7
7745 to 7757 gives -0.7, 29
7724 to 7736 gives -0.3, 28.3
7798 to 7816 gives -0.7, 28.1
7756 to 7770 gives 0.2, 27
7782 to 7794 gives -0.2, 27.7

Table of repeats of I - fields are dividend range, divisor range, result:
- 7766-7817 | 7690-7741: 0.97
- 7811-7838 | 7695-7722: 0.96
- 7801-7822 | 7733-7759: 0.98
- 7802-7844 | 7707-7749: 0.96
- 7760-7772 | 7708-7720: 0.88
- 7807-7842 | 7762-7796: 1.02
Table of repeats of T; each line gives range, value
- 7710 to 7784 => 28.1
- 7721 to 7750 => 28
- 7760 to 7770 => 26.6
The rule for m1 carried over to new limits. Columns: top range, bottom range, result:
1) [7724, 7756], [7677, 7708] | 1.04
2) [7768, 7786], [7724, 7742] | 0.95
